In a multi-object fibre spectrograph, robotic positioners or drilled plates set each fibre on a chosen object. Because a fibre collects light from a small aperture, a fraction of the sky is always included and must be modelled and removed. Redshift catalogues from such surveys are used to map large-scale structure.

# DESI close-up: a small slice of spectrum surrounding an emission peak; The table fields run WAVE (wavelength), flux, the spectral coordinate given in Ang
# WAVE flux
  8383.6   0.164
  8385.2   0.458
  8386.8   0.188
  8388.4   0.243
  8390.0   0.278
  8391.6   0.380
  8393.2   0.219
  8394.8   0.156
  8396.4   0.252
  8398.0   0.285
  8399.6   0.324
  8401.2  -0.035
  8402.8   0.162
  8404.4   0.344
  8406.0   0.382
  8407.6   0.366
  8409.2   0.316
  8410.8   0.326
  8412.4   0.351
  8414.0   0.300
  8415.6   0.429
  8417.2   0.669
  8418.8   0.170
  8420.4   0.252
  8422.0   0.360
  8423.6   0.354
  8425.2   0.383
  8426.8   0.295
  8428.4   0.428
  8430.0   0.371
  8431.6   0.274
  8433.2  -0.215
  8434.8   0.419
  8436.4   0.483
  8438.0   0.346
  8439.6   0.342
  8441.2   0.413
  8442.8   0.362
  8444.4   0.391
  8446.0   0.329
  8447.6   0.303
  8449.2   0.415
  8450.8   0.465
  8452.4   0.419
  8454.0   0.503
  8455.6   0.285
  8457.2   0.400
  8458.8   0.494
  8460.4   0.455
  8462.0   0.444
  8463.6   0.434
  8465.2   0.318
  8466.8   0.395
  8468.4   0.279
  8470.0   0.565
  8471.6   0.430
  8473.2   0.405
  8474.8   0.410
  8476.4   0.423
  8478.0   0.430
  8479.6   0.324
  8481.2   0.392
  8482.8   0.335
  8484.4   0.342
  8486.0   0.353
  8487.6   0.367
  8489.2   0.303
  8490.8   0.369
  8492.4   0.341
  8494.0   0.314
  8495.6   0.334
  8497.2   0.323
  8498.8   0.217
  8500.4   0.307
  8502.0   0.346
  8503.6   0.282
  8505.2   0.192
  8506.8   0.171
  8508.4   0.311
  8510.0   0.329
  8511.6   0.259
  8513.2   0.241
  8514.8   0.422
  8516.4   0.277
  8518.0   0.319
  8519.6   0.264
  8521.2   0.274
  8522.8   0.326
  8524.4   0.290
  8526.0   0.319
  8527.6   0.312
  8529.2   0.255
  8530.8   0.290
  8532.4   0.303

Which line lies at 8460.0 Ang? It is Mg II 2798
